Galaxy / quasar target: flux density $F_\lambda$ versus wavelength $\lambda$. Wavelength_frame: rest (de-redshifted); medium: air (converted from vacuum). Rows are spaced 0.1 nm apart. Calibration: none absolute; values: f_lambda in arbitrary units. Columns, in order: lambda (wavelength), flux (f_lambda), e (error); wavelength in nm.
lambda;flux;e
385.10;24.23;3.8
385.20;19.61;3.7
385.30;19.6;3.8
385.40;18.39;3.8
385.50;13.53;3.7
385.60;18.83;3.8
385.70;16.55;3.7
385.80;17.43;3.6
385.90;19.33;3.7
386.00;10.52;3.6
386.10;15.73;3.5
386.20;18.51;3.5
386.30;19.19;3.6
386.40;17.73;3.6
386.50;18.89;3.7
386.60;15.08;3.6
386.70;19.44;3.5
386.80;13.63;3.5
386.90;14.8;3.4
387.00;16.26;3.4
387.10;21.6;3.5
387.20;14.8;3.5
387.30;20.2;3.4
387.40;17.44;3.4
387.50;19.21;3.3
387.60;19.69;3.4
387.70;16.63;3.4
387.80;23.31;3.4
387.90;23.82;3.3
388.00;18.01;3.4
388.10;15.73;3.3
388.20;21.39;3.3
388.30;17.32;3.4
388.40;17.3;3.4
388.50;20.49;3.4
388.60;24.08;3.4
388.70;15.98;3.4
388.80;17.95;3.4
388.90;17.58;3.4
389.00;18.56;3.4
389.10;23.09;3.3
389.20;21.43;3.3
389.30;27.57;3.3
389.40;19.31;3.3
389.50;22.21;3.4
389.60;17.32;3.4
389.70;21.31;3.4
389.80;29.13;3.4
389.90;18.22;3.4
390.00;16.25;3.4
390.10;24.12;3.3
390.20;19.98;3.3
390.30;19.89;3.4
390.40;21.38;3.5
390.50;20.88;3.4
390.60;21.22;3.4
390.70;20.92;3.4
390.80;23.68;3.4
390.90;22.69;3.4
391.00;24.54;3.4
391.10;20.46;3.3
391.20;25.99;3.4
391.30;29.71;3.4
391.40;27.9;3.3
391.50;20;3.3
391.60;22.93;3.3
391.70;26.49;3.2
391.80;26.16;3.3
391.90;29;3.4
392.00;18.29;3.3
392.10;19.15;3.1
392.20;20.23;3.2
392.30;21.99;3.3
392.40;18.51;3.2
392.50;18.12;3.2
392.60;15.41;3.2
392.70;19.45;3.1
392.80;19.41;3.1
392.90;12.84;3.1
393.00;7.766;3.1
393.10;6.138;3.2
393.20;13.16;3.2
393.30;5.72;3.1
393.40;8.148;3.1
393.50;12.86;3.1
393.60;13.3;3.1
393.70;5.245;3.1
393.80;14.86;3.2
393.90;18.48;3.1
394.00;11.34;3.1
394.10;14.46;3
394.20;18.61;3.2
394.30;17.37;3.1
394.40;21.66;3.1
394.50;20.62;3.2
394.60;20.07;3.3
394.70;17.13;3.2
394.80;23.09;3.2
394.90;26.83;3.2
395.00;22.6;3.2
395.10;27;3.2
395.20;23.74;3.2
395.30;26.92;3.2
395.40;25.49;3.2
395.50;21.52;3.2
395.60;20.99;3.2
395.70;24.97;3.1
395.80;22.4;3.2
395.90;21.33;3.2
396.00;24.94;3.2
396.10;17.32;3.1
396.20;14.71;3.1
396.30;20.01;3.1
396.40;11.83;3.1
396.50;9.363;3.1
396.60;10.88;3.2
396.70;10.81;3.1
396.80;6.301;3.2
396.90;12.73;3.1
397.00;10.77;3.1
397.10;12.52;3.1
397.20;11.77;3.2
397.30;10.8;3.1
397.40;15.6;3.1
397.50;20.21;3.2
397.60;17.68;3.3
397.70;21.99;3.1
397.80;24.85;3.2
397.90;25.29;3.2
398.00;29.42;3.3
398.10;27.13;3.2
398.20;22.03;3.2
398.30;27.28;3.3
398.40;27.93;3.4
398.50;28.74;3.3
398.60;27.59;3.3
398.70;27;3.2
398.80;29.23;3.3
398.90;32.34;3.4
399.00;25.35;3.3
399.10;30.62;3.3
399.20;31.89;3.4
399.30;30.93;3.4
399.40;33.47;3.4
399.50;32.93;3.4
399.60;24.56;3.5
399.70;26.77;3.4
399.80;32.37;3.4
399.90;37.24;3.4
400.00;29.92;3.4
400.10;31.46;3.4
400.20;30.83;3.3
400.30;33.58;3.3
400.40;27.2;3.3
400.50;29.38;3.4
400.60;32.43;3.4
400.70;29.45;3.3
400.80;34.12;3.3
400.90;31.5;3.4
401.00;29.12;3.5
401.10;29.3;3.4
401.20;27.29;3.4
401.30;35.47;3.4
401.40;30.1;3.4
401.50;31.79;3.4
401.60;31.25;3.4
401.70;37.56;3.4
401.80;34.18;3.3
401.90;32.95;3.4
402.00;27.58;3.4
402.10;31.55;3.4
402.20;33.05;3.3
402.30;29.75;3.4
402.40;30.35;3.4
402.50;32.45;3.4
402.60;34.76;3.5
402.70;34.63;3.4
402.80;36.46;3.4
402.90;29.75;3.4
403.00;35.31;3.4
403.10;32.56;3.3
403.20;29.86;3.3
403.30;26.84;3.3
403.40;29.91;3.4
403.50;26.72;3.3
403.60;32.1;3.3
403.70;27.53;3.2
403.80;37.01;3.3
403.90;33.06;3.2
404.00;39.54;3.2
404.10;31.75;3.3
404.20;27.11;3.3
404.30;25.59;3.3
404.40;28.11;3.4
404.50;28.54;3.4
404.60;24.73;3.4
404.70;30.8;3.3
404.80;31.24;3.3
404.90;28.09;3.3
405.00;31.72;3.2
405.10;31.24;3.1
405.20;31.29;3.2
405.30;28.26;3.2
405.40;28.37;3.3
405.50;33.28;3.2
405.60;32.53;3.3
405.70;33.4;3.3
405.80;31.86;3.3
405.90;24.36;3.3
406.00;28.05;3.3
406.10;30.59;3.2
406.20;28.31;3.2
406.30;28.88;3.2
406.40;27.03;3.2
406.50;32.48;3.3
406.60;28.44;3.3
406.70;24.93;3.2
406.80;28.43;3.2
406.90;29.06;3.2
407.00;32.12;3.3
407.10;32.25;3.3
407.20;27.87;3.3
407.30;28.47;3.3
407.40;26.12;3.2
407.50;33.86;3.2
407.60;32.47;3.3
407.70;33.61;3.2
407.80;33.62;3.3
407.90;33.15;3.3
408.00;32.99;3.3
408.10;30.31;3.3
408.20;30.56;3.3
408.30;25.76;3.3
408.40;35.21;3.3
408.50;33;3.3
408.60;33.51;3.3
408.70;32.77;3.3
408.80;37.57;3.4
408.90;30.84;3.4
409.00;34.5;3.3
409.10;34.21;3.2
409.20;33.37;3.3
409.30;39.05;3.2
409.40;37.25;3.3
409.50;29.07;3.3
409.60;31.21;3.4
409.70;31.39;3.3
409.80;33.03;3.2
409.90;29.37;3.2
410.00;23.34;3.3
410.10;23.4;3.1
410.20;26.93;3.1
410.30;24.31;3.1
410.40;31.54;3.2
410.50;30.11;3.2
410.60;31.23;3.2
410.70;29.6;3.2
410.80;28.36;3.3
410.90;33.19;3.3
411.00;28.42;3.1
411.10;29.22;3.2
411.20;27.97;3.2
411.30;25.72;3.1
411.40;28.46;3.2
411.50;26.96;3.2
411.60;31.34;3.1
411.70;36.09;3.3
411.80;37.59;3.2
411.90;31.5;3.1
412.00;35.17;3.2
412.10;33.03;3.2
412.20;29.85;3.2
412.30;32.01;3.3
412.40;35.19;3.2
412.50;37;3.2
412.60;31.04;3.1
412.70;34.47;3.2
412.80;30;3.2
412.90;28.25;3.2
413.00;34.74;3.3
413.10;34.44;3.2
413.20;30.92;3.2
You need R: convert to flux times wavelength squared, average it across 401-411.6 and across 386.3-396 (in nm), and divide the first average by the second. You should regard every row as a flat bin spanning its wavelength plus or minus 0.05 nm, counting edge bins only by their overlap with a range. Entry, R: 1.69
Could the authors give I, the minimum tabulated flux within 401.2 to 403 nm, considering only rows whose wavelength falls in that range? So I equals 27.58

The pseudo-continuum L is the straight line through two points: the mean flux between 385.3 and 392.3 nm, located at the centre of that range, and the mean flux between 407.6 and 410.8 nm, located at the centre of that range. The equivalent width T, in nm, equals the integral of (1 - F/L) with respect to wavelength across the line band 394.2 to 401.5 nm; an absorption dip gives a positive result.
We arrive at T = 0.32 nm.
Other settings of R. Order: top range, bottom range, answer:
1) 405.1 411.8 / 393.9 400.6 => 1.41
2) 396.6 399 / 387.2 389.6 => 1.10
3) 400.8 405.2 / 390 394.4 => 1.77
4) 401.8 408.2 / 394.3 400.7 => 1.36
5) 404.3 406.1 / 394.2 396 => 1.38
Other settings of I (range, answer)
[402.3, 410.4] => 23.34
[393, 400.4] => 5.245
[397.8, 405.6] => 22.03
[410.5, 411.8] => 25.72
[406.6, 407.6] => 24.93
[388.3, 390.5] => 15.98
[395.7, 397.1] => 6.301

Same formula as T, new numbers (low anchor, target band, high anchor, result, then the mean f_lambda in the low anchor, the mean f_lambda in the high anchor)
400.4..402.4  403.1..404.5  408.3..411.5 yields 0.03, 31.3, 30.7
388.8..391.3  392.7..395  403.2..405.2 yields 0.84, 21.7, 30.1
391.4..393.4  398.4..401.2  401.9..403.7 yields -0.29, 17.9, 31.3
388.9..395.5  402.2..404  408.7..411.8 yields -0.38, 19.8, 30.7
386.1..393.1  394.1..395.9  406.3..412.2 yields 0.07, 20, 30.9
